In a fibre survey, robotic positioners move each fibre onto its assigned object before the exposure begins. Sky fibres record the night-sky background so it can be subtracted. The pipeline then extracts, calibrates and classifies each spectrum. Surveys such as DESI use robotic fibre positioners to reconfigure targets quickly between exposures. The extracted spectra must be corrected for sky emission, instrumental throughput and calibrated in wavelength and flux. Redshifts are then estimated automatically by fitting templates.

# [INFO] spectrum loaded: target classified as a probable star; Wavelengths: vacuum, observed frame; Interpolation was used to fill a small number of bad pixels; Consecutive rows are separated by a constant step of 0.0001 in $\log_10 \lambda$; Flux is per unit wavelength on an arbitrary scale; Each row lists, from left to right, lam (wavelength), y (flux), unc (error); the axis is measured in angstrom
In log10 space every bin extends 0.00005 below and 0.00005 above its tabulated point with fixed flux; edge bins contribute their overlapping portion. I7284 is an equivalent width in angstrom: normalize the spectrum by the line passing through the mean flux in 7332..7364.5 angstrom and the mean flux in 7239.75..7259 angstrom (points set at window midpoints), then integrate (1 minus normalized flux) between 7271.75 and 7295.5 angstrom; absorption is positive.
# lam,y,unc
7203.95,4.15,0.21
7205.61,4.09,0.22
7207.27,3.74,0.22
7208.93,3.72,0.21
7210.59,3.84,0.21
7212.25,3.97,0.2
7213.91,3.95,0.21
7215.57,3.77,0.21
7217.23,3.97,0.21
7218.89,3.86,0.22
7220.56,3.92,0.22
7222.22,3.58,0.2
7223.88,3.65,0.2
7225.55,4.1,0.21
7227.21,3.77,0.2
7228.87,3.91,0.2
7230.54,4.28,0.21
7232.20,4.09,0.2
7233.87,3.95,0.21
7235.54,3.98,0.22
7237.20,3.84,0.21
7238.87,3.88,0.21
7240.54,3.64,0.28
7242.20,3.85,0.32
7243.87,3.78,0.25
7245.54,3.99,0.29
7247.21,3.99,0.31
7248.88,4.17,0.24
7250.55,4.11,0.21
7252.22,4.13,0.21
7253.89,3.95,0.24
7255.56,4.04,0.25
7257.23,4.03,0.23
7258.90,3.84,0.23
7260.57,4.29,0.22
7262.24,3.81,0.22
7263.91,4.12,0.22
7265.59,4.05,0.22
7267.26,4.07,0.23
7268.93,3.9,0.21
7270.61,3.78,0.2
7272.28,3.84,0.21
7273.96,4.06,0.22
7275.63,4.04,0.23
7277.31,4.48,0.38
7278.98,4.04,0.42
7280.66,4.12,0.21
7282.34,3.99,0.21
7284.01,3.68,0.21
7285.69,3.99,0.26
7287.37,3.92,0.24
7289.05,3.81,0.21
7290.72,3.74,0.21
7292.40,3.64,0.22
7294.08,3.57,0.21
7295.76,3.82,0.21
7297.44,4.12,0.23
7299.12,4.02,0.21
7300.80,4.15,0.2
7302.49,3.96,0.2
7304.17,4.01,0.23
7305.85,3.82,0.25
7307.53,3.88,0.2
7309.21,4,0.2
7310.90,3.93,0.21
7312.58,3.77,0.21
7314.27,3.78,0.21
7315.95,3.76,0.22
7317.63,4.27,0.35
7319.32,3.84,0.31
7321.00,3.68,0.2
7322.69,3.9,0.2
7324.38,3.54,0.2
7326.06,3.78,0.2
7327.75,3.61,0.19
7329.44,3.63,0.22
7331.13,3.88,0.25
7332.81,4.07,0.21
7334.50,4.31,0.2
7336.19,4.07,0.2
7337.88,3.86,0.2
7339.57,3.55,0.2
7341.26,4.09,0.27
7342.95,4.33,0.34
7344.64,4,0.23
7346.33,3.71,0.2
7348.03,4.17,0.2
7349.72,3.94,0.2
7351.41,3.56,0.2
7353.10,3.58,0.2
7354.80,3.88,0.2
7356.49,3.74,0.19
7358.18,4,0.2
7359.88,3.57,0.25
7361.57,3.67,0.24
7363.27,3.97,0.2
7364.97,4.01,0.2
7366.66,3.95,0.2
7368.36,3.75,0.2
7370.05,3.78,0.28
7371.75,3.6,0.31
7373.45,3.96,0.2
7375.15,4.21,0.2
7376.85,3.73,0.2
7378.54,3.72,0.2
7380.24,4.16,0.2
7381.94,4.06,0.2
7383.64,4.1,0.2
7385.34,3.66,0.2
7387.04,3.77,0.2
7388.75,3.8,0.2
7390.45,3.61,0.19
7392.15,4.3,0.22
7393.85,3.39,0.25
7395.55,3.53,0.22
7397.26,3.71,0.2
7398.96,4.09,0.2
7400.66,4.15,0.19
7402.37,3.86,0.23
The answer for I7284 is 0.1 angstrom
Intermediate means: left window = 3.97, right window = 3.9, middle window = 3.92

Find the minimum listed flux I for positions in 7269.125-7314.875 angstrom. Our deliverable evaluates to 3.57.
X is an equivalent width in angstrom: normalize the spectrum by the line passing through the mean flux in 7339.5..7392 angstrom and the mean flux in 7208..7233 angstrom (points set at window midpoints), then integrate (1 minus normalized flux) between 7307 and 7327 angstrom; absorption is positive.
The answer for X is 0.18 angstrom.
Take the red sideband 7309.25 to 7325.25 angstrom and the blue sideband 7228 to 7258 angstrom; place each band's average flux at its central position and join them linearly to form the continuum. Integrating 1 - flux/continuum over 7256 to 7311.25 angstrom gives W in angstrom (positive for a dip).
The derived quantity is -0.8 angstrom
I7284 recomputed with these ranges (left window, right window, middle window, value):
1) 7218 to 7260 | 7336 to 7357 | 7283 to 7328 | 0.5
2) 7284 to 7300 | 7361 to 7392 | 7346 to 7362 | 0.3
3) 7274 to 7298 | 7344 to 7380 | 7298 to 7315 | -0.1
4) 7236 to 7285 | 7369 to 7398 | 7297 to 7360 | 0.1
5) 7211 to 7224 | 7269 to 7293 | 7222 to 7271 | -0.9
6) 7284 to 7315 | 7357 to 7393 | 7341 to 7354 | -0.1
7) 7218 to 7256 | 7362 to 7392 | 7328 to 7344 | -0.3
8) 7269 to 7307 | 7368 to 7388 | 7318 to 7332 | 0.6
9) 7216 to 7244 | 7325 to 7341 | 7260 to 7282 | -0.9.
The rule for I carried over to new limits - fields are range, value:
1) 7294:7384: 3.54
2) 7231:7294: 3.64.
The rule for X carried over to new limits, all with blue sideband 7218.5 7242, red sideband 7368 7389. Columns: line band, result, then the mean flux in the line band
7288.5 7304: 0.0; 3.88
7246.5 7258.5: -0.5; 4.05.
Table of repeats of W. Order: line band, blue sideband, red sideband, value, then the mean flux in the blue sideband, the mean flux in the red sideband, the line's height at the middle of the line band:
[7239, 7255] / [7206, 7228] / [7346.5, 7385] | -0.5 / 3.84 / 3.86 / 3.84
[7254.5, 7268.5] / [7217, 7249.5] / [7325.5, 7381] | -0.5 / 3.91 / 3.87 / 3.9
